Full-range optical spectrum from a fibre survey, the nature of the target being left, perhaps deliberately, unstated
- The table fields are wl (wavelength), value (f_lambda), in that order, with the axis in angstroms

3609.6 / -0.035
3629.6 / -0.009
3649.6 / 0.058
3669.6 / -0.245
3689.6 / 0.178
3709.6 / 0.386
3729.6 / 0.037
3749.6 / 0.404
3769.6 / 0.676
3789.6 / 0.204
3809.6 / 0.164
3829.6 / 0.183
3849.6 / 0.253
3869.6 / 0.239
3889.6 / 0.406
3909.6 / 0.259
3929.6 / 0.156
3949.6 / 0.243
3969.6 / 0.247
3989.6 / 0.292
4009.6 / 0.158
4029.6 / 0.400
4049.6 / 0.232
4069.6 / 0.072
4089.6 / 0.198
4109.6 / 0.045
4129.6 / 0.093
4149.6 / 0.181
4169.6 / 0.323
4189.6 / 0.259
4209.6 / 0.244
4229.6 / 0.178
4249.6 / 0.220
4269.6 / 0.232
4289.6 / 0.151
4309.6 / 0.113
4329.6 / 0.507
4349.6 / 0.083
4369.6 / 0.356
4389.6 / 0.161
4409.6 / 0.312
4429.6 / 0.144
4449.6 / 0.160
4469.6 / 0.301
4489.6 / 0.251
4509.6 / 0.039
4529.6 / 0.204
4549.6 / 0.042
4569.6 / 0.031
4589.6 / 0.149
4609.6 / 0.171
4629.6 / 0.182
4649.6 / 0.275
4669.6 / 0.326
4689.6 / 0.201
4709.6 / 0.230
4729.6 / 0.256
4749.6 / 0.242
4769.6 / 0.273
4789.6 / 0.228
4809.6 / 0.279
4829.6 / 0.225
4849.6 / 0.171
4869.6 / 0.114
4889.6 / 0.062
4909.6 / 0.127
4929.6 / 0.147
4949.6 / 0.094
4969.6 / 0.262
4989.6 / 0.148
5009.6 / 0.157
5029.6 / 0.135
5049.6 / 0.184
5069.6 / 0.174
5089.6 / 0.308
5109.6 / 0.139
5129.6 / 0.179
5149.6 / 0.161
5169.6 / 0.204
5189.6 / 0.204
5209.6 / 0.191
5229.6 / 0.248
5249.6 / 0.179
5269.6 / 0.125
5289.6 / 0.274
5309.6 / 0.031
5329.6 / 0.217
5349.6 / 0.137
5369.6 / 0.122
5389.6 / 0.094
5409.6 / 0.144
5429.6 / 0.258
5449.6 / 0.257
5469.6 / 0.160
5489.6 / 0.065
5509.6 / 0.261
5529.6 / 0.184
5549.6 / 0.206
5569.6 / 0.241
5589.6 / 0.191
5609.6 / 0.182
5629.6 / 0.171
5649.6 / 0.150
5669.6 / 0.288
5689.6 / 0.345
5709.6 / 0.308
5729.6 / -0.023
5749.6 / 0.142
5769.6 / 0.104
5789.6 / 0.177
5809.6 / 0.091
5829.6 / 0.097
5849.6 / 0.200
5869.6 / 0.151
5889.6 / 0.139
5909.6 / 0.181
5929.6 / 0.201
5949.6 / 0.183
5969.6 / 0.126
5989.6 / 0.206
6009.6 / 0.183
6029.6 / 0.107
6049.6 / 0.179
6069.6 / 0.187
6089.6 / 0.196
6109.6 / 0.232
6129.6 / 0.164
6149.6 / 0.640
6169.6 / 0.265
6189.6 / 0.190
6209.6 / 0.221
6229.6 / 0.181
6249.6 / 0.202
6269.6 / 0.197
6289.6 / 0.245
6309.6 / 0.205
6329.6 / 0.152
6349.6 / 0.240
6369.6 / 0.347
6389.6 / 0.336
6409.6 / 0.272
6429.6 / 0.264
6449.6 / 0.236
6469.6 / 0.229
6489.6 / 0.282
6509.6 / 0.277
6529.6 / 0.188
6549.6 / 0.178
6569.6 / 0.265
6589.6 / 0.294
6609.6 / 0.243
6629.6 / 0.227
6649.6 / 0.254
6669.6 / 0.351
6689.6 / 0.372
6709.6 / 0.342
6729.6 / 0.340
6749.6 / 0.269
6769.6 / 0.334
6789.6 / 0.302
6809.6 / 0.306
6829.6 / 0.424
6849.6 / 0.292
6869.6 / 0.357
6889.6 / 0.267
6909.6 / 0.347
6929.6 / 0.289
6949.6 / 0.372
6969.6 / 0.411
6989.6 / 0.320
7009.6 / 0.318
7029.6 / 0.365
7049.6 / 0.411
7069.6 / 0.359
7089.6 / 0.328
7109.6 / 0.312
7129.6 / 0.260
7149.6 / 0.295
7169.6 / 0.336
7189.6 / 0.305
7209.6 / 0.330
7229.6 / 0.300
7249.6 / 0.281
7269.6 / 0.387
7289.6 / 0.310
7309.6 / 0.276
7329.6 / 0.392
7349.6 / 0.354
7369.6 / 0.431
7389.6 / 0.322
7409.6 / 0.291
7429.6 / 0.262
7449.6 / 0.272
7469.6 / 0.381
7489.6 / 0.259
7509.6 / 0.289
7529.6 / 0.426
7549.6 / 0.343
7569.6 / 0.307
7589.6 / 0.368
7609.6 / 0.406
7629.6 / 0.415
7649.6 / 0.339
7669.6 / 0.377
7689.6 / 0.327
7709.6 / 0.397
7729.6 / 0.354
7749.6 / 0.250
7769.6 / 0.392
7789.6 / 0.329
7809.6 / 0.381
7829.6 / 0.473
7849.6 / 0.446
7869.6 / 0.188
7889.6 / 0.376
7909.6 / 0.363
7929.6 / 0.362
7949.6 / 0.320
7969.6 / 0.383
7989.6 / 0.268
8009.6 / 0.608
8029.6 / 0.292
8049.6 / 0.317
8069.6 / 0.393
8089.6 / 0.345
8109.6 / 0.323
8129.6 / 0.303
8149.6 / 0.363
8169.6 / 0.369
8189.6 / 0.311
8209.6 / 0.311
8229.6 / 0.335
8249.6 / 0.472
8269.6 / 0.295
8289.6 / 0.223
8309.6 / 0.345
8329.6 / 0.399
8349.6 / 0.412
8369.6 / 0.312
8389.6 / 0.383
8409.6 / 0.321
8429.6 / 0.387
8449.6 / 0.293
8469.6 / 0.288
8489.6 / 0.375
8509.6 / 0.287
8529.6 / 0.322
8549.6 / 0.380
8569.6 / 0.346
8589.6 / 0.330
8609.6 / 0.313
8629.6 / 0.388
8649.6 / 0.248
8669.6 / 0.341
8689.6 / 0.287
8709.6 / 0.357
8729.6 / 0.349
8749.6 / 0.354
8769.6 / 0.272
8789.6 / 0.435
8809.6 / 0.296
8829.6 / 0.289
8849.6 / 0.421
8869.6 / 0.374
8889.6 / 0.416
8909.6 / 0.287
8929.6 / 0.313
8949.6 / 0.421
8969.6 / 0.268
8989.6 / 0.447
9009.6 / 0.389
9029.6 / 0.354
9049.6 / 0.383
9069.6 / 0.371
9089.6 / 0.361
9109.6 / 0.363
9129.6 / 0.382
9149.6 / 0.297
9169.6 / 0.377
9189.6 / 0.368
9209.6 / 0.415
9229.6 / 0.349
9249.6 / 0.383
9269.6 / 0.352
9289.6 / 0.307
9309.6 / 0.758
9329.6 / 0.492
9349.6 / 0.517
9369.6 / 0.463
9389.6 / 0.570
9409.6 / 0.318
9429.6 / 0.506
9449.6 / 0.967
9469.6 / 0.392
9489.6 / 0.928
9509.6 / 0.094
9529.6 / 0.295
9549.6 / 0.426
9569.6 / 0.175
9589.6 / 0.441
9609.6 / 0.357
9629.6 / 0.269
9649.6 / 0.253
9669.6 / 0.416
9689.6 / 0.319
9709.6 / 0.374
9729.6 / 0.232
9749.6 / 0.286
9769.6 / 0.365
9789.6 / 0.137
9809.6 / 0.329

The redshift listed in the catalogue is 0.65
